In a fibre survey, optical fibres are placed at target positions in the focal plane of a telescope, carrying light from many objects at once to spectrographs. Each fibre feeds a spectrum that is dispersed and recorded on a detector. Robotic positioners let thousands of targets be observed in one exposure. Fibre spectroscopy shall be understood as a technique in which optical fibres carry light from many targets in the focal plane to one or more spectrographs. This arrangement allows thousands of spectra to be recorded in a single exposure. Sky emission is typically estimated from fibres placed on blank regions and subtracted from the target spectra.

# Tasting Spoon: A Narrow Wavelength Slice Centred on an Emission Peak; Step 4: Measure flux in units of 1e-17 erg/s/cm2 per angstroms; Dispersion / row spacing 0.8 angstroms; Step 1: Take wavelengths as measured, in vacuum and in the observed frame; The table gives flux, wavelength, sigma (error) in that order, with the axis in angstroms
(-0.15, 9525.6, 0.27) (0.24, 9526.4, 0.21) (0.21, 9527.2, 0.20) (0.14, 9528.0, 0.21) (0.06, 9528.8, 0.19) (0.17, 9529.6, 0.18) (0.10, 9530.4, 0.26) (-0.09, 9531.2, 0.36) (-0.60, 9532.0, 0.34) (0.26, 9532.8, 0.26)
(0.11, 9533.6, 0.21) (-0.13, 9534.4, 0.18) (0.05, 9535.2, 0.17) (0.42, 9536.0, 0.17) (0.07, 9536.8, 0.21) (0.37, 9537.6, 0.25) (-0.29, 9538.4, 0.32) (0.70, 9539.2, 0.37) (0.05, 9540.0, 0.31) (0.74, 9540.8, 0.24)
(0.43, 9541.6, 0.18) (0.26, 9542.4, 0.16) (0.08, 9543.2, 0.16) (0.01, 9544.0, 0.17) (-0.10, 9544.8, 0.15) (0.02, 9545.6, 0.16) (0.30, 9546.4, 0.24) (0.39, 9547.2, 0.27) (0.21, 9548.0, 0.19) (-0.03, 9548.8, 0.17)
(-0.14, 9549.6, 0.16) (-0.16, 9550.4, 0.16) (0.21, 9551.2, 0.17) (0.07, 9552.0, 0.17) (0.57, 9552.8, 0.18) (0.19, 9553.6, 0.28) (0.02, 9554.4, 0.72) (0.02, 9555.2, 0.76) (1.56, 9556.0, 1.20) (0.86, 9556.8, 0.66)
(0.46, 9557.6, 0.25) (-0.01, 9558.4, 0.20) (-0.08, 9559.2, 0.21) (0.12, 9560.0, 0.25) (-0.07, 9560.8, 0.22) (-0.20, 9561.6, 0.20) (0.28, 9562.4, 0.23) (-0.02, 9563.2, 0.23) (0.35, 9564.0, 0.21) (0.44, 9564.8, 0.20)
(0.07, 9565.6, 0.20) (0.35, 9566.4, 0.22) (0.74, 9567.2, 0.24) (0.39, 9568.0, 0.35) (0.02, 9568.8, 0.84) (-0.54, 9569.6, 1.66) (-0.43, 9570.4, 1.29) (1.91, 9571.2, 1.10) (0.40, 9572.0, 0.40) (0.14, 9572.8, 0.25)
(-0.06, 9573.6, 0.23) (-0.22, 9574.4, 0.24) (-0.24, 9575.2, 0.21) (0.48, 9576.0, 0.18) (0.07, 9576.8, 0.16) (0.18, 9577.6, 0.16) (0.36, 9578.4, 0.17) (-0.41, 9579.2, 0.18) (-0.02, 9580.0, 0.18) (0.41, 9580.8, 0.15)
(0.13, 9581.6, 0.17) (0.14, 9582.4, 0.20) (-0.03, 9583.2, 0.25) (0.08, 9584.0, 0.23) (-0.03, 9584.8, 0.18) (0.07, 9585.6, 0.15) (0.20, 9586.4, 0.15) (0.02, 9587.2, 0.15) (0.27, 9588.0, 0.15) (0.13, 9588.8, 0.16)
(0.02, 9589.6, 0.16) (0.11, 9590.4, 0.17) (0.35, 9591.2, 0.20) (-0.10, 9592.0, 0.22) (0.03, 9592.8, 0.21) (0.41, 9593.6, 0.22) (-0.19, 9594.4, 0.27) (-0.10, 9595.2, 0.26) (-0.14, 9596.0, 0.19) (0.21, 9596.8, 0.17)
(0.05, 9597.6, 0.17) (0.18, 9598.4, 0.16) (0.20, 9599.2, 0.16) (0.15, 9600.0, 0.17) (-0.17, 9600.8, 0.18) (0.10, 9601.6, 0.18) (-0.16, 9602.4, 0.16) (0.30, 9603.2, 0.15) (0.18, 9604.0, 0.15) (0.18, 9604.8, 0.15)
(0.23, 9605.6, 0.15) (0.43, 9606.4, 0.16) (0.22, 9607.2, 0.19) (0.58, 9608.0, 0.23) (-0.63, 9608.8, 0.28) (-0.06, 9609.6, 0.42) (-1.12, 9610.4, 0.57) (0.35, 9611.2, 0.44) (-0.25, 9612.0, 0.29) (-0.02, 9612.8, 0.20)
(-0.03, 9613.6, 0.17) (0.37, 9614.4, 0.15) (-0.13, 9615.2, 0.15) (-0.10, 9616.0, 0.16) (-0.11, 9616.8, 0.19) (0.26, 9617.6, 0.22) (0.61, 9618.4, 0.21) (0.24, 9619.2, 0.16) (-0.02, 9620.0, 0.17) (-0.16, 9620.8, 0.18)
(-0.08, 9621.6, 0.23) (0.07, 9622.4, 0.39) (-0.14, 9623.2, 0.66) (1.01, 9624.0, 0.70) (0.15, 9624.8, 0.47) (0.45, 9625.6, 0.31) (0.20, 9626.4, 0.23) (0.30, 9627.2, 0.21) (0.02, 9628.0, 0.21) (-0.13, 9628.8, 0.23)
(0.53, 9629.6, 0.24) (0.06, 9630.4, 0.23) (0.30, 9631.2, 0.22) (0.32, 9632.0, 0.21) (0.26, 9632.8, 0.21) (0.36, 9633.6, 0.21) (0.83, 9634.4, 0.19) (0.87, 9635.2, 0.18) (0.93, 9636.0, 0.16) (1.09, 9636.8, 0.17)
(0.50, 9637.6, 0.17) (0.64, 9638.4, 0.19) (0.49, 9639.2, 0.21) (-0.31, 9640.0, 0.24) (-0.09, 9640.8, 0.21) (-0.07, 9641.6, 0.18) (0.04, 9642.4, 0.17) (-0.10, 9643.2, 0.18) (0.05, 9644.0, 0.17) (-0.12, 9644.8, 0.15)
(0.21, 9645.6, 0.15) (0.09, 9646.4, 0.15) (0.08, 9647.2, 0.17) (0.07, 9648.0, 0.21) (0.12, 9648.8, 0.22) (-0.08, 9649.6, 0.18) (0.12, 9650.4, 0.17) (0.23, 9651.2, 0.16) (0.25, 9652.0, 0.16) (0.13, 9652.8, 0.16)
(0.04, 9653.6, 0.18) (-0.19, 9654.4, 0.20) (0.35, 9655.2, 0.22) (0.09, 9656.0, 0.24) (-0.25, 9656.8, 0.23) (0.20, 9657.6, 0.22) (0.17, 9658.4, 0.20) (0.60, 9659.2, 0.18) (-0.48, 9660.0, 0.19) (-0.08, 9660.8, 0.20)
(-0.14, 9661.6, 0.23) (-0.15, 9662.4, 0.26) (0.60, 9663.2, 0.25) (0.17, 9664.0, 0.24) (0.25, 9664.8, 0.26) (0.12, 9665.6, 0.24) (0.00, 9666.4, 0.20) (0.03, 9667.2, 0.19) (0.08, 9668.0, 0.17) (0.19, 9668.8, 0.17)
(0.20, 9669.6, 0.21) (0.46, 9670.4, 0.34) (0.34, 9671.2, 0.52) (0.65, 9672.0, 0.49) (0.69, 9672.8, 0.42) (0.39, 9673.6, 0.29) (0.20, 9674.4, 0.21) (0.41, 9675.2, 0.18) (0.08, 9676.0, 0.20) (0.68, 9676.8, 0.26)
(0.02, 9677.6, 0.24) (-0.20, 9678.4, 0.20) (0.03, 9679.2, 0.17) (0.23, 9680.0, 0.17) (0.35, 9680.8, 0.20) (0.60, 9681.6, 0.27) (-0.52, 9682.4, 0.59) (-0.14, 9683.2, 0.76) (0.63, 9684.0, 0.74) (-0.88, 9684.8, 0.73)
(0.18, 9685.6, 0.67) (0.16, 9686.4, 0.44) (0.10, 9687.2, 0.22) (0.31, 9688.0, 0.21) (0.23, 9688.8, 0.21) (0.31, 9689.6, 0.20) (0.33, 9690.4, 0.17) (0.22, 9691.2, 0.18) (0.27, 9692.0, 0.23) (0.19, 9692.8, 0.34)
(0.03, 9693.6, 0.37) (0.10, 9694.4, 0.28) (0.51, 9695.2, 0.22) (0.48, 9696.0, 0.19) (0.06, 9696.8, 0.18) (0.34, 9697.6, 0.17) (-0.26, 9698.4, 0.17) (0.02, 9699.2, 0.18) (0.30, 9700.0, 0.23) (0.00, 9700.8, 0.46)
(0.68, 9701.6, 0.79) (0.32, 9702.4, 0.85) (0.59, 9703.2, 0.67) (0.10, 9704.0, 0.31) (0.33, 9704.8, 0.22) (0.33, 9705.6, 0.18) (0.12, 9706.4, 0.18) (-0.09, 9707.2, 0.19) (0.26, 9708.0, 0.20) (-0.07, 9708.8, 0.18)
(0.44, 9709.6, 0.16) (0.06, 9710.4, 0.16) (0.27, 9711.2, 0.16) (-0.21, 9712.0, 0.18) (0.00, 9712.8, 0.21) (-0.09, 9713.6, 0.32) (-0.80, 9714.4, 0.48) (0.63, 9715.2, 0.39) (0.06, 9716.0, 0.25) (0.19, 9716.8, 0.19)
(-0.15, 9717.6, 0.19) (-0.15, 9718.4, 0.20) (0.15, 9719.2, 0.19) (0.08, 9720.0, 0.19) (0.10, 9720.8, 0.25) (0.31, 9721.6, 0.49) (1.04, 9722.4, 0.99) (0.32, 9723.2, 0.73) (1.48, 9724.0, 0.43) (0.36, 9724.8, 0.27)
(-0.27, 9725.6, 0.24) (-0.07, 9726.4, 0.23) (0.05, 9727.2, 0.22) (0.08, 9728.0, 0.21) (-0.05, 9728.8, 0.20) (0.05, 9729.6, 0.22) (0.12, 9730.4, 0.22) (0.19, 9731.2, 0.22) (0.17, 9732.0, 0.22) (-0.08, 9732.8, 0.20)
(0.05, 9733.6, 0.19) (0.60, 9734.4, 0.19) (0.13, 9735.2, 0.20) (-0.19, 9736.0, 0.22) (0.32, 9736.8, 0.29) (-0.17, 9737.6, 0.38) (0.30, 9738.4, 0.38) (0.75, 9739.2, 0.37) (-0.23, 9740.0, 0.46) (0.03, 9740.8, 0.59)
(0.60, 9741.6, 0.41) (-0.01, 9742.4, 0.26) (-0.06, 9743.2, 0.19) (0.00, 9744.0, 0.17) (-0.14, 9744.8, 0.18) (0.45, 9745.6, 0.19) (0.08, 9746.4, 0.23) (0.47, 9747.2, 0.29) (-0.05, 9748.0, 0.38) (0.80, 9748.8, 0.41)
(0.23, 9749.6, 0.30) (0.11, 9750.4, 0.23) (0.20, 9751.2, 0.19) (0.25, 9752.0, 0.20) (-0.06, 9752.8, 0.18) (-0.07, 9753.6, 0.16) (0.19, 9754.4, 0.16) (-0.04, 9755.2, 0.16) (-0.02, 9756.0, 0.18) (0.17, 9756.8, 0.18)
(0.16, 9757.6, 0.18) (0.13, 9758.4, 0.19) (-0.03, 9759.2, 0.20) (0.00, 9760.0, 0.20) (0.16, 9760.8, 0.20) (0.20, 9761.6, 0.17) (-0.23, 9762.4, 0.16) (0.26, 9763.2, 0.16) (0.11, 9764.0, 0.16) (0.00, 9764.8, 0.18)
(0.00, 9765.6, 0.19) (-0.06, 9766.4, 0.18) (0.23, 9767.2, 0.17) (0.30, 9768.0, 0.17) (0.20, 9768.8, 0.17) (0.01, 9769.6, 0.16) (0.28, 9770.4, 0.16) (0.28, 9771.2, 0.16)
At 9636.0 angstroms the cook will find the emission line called H-beta 4861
